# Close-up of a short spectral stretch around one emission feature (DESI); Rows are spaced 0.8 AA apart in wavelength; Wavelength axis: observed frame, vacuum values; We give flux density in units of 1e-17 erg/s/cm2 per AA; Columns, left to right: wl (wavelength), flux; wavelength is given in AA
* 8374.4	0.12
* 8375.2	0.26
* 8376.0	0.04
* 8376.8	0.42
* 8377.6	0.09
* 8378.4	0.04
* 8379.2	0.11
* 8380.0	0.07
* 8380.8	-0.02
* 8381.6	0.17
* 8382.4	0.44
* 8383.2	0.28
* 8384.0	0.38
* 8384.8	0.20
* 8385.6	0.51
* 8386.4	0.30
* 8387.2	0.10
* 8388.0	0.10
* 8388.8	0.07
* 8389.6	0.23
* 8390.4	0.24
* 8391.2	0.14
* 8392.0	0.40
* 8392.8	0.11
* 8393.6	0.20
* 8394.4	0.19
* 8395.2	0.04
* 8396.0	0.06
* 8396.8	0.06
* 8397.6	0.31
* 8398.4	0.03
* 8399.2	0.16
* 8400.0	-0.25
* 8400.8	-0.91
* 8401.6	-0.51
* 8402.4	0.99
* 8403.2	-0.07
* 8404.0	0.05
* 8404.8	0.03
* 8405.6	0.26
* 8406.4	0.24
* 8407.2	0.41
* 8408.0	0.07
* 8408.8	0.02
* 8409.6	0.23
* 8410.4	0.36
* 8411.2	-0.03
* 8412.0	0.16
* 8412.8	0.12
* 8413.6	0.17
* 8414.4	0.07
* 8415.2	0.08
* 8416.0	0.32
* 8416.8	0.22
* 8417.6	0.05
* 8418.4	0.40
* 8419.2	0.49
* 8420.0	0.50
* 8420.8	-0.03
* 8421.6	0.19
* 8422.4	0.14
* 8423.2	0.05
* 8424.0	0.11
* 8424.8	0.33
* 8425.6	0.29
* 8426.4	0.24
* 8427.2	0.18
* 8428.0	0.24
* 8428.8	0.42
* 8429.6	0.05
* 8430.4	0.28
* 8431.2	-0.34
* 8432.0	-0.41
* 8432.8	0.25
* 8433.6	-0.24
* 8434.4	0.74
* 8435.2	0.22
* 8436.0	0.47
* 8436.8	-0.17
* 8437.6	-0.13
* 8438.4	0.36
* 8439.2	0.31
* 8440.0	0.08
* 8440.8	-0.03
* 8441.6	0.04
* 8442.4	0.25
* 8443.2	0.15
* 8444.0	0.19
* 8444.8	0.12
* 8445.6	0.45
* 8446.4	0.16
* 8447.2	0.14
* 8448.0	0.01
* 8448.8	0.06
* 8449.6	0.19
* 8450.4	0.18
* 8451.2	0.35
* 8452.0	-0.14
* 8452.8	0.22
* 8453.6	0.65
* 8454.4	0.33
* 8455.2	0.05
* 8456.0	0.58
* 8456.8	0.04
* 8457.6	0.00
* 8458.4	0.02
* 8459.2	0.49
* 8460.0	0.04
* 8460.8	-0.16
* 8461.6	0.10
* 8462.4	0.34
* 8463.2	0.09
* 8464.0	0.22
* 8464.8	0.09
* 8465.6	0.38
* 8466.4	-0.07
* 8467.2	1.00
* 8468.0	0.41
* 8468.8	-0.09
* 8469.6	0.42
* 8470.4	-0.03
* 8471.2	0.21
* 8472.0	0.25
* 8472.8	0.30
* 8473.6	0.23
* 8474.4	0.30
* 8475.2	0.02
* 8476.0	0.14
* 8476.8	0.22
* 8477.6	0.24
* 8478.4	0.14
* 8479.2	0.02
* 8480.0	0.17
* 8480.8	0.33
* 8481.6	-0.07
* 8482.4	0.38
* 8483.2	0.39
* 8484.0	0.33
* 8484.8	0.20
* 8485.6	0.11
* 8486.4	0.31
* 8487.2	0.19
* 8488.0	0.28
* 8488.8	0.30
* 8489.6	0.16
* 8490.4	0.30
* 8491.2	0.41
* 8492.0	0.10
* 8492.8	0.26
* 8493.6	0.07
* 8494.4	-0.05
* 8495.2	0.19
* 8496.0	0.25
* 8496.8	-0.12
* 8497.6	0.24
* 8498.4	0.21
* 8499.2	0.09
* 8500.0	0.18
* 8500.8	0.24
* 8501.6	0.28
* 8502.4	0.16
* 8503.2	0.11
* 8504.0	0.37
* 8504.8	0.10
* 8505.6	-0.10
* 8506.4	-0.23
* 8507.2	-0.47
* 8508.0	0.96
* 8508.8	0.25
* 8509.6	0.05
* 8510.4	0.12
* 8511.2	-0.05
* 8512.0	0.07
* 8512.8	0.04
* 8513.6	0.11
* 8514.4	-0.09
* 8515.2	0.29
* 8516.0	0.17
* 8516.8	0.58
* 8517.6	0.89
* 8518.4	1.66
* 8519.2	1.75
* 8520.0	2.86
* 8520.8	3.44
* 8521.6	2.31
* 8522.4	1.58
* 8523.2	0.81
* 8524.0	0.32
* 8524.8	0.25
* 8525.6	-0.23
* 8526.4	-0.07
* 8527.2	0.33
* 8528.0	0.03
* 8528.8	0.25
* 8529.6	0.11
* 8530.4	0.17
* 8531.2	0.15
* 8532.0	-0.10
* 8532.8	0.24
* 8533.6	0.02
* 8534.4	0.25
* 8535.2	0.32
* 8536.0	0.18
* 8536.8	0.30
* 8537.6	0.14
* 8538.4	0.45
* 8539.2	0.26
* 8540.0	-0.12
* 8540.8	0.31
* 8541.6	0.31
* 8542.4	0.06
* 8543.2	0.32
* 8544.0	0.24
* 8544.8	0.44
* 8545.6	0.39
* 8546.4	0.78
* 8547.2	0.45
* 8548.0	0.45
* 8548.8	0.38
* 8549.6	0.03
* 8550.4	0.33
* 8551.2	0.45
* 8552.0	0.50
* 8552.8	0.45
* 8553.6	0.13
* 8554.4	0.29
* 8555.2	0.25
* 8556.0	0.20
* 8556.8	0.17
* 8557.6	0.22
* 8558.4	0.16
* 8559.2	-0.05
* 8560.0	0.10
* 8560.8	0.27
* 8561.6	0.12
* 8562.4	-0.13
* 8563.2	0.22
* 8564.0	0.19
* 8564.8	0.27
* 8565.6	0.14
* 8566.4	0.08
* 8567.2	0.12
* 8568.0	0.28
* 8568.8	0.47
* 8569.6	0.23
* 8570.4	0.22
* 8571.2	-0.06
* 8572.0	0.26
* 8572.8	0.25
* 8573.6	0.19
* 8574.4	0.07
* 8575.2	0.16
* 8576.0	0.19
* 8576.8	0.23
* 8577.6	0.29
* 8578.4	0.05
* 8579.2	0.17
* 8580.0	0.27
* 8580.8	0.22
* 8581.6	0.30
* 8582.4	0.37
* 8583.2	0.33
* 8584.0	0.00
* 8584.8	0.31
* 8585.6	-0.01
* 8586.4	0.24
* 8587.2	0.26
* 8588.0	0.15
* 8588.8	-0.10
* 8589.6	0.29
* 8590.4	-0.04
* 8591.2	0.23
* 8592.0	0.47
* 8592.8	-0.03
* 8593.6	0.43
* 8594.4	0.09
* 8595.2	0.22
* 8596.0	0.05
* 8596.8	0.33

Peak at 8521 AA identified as H-alpha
